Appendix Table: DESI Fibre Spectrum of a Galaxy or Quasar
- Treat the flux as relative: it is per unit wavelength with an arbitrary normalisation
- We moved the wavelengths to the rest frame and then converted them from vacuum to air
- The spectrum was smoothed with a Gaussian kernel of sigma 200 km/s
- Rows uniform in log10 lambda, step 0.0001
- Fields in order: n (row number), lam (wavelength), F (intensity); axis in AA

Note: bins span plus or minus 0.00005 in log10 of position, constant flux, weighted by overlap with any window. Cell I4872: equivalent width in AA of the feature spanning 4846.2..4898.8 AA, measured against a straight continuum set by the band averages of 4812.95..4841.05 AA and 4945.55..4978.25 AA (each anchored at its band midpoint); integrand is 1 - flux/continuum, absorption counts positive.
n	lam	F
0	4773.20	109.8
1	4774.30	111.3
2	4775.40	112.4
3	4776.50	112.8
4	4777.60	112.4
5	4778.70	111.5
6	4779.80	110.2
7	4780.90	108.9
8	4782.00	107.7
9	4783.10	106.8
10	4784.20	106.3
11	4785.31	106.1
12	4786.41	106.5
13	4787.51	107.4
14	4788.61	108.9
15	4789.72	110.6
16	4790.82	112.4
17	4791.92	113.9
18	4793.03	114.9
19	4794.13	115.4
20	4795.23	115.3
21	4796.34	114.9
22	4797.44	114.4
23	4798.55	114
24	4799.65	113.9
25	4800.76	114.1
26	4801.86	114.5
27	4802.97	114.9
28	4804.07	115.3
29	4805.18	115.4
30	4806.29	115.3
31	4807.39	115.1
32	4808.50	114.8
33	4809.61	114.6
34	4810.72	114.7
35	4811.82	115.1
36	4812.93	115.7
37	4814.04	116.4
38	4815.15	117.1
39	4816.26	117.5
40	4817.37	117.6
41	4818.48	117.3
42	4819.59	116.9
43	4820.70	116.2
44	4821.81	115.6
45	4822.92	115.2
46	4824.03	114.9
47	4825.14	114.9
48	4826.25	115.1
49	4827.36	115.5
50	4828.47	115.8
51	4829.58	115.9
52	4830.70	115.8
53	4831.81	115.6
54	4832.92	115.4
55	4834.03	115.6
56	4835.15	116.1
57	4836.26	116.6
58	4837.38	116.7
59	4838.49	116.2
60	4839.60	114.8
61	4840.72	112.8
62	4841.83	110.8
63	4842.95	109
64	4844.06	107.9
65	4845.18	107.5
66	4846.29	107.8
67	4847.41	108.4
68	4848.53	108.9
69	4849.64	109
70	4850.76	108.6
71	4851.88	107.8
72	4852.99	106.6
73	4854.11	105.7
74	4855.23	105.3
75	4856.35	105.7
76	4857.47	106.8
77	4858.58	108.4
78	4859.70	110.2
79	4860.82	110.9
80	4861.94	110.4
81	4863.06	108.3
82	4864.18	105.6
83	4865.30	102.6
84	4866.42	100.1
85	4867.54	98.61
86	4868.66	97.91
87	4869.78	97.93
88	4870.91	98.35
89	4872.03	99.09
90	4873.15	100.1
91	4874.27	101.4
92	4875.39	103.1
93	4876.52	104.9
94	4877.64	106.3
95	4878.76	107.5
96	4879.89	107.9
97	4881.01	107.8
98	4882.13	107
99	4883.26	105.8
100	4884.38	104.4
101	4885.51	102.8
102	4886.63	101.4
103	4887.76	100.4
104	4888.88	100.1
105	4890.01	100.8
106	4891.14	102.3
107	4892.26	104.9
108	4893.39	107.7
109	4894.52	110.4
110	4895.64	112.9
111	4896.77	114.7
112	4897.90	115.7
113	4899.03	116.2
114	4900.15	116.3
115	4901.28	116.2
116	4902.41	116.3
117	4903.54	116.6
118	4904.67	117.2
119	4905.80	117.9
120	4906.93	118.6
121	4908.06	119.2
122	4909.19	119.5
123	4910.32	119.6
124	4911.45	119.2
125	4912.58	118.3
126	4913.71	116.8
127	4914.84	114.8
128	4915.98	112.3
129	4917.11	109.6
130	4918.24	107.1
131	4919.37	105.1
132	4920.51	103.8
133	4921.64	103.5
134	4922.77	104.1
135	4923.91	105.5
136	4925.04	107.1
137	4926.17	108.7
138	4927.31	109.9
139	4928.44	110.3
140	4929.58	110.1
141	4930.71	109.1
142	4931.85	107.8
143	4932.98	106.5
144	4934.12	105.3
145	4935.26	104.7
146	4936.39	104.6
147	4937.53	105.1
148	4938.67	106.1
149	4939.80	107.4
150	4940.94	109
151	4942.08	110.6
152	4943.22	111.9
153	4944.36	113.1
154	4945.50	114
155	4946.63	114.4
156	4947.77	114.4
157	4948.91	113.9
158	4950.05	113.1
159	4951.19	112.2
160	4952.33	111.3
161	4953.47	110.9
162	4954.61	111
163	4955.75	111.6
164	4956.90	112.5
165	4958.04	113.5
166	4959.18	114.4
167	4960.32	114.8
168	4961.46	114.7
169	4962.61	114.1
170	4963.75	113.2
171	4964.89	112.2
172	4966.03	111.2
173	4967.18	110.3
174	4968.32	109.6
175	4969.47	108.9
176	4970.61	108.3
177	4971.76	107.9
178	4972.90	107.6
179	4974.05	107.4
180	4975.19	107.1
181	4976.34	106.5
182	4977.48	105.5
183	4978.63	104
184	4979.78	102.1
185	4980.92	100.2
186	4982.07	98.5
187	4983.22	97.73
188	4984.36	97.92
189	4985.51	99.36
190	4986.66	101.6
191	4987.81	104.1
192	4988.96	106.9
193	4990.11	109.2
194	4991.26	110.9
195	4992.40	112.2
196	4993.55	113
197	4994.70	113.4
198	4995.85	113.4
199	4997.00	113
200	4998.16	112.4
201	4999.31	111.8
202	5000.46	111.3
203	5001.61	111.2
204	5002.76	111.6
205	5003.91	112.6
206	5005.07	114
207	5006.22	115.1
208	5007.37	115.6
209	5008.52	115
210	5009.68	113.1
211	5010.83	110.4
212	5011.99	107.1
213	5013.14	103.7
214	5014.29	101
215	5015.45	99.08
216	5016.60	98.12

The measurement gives 4.0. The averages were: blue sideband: 116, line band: 106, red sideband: 111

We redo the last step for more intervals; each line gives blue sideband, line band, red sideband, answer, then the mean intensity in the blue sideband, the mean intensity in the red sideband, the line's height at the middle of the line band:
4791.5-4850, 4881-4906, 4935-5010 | 0.6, 114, 110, 112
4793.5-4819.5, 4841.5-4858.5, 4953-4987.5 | 0.9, 115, 108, 113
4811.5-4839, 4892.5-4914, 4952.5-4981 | -0.7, 116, 110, 113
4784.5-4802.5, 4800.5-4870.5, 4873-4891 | -2.2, 112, 104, 108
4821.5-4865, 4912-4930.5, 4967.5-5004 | 0.0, 111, 107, 109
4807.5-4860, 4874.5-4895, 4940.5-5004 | 1.3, 113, 110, 112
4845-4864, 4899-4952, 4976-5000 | -2.2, 108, 106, 107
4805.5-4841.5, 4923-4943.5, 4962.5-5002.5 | 0.5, 116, 108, 110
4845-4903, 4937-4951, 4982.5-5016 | -0.4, 106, 109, 108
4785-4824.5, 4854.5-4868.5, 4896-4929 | 1.0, 114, 113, 114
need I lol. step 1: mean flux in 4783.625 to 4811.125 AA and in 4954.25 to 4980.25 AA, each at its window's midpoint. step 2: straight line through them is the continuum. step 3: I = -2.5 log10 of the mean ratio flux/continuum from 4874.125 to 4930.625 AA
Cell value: 0.01 mag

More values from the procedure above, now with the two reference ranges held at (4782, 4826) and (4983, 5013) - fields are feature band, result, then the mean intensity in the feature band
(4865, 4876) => 0.129 mag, 99.8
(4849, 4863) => 0.046 mag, 108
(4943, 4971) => -0.017 mag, 112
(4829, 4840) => -0.026 mag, 116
